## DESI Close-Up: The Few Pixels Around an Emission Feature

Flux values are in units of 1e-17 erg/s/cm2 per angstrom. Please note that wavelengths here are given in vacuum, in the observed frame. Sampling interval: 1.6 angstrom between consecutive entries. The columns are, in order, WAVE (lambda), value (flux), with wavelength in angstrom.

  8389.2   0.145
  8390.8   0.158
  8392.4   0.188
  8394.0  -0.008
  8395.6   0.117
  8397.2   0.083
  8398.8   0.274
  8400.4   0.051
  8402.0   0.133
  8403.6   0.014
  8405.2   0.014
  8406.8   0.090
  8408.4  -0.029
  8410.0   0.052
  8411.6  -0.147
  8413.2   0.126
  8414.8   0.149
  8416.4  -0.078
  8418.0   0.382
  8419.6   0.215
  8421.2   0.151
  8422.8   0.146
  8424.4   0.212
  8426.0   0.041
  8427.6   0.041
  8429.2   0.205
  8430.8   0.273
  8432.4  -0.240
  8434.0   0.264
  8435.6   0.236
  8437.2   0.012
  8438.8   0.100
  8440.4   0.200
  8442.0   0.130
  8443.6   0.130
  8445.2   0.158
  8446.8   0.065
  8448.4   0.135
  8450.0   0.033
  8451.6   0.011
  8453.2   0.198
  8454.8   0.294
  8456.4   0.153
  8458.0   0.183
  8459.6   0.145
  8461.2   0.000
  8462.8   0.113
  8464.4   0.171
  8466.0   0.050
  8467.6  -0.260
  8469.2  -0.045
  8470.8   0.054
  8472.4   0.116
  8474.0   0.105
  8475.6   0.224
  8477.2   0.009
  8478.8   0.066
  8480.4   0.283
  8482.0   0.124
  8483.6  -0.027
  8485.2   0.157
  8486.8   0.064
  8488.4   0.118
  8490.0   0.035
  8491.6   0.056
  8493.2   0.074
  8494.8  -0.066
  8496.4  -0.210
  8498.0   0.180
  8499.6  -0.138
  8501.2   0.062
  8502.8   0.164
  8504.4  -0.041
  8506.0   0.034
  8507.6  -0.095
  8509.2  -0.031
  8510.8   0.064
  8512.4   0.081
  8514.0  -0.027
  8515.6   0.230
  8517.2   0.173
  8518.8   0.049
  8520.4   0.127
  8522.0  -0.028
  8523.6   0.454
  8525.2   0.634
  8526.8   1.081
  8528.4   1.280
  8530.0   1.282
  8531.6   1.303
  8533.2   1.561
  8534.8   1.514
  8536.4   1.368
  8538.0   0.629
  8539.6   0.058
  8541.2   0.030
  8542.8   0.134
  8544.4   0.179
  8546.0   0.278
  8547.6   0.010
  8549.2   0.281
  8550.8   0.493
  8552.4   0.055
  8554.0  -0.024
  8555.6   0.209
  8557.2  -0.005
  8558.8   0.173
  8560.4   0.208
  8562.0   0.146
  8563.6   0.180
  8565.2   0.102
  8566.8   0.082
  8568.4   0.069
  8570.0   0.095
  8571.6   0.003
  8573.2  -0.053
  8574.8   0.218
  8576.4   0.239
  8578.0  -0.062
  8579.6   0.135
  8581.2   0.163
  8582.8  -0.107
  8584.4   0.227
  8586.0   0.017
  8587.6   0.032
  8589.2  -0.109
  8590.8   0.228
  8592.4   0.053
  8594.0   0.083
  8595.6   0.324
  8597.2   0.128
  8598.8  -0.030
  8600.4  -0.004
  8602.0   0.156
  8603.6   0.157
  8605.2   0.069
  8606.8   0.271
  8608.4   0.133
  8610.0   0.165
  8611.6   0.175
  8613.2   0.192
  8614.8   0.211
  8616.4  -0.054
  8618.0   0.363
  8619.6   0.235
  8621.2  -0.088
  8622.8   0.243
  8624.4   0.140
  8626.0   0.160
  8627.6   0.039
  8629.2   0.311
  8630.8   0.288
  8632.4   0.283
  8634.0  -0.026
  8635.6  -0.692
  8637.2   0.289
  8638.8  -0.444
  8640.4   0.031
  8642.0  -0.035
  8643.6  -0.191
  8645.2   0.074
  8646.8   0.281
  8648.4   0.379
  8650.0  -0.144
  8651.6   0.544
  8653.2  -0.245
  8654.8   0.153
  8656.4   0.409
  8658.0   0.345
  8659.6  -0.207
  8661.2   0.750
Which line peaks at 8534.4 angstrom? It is [O II]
